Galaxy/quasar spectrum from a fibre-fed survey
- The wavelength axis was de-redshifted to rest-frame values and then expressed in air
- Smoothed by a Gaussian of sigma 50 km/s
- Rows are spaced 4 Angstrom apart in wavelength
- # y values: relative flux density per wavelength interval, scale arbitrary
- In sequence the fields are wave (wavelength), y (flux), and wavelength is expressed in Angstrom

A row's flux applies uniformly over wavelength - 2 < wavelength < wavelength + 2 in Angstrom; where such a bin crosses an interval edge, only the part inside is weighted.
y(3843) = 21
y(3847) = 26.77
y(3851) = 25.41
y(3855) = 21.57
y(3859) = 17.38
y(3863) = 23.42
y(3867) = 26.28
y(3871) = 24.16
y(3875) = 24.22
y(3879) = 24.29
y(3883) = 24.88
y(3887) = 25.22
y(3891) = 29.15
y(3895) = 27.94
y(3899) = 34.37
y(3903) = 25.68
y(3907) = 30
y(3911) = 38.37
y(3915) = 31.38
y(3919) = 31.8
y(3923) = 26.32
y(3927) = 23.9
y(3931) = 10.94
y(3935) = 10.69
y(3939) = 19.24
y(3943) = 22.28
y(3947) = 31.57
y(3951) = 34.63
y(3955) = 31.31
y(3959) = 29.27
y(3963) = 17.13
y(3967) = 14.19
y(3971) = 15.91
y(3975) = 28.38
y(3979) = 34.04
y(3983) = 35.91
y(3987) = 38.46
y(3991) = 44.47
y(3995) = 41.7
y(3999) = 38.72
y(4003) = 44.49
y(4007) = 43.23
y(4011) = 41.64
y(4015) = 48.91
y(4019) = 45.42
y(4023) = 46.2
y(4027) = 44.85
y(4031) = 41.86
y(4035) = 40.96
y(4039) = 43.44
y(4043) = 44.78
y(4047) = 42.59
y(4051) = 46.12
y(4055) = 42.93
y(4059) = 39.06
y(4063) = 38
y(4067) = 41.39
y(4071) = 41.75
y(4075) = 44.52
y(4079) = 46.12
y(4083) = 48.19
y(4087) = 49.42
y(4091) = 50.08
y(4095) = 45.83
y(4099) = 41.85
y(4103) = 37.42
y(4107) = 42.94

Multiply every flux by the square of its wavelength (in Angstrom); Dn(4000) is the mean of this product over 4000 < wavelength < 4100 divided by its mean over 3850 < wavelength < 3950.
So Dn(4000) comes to 1.88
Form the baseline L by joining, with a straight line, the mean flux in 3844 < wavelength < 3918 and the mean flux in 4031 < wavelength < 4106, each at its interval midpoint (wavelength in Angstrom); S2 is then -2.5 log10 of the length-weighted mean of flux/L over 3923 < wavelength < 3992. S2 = 0.30 mag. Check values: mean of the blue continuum 26.7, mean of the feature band 25.8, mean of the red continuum 43.5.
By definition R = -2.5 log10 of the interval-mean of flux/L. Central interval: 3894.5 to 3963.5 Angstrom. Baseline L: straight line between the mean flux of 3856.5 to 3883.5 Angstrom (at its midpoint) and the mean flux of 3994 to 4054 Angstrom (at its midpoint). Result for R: 0.16 mag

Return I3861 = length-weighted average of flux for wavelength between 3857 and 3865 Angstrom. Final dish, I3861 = 20.4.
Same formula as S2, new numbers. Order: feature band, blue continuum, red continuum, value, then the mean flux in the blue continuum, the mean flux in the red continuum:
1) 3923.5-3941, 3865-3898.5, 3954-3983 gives 0.43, 26.2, 24.9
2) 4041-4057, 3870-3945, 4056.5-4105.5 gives -0.10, 25.5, 43.6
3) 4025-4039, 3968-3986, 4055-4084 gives -0.16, 28.3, 42.5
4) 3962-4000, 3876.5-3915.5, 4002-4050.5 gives 0.25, 29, 44.1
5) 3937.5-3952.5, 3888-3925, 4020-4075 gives 0.25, 30.4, 42.7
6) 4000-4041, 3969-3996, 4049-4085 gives -0.16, 33.8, 43.1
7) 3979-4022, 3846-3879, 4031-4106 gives -0.14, 23.6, 43.5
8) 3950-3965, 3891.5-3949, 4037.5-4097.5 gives 0.11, 26.1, 44.3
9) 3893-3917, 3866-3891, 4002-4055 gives -0.10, 25.1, 44.1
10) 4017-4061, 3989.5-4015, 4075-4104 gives 0.01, 42.8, 45.8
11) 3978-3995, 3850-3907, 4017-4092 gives -0.06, 25.4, 44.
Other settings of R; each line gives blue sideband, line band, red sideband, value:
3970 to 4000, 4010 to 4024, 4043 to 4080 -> -0.19 mag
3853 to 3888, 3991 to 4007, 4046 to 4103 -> -0.16 mag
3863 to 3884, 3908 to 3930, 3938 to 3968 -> -0.17 mag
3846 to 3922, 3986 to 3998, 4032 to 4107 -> -0.14 mag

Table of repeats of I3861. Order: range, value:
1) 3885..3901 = 29.2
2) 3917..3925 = 29.1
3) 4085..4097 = 48.4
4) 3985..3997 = 41.5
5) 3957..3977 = 21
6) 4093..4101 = 43.8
